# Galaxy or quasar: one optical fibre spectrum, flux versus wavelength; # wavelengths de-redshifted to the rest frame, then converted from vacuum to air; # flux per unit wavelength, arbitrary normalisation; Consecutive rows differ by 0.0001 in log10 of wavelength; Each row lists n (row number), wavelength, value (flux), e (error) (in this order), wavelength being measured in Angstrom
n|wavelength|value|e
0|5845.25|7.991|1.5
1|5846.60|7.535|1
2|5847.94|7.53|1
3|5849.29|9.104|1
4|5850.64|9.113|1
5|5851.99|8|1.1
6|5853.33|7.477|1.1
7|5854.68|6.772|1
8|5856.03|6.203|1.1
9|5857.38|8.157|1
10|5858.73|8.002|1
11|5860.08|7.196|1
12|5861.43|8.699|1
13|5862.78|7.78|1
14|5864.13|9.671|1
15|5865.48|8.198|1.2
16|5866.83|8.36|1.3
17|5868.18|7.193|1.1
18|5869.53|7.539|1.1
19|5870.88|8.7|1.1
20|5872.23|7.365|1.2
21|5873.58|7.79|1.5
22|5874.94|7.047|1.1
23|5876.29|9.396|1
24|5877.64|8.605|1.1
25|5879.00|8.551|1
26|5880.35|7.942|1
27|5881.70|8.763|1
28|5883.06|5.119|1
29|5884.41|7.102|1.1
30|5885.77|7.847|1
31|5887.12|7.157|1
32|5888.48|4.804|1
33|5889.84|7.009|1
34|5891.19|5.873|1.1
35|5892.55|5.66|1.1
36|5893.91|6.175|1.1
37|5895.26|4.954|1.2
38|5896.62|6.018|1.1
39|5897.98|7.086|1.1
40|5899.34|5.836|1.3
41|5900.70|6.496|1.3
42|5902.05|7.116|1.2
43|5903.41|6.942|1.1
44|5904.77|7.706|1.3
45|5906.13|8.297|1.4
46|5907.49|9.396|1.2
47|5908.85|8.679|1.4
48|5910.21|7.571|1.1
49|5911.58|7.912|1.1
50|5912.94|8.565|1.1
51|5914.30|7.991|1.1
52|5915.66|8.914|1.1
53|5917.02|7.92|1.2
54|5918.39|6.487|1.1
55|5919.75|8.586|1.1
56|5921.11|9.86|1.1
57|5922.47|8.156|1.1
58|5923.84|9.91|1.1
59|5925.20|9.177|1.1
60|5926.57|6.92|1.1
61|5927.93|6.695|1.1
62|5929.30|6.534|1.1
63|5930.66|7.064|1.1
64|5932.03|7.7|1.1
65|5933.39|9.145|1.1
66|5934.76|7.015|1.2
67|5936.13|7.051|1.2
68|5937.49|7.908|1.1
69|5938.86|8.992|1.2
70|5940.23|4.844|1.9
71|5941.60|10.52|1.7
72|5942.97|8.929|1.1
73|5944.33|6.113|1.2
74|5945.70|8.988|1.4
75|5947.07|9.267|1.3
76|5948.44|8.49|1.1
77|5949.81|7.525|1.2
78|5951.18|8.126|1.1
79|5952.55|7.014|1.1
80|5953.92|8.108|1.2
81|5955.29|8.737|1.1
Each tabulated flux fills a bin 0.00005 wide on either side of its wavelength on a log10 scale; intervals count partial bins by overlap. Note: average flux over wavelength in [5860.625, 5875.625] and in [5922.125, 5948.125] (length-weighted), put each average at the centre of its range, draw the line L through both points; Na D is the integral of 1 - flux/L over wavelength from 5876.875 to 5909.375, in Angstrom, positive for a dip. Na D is 3.9 Angstrom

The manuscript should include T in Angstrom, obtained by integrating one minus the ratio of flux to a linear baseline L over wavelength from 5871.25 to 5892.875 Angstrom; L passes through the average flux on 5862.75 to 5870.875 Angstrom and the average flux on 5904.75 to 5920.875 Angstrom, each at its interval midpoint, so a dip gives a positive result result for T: 2.4 Angstrom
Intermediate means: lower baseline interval 8.2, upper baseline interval 8.23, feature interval 7.3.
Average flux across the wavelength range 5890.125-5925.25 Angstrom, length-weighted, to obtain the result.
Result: 7.56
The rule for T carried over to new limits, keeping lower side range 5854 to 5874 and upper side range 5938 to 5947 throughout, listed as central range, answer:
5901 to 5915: 0.1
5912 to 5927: -0.7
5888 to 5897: 2.4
